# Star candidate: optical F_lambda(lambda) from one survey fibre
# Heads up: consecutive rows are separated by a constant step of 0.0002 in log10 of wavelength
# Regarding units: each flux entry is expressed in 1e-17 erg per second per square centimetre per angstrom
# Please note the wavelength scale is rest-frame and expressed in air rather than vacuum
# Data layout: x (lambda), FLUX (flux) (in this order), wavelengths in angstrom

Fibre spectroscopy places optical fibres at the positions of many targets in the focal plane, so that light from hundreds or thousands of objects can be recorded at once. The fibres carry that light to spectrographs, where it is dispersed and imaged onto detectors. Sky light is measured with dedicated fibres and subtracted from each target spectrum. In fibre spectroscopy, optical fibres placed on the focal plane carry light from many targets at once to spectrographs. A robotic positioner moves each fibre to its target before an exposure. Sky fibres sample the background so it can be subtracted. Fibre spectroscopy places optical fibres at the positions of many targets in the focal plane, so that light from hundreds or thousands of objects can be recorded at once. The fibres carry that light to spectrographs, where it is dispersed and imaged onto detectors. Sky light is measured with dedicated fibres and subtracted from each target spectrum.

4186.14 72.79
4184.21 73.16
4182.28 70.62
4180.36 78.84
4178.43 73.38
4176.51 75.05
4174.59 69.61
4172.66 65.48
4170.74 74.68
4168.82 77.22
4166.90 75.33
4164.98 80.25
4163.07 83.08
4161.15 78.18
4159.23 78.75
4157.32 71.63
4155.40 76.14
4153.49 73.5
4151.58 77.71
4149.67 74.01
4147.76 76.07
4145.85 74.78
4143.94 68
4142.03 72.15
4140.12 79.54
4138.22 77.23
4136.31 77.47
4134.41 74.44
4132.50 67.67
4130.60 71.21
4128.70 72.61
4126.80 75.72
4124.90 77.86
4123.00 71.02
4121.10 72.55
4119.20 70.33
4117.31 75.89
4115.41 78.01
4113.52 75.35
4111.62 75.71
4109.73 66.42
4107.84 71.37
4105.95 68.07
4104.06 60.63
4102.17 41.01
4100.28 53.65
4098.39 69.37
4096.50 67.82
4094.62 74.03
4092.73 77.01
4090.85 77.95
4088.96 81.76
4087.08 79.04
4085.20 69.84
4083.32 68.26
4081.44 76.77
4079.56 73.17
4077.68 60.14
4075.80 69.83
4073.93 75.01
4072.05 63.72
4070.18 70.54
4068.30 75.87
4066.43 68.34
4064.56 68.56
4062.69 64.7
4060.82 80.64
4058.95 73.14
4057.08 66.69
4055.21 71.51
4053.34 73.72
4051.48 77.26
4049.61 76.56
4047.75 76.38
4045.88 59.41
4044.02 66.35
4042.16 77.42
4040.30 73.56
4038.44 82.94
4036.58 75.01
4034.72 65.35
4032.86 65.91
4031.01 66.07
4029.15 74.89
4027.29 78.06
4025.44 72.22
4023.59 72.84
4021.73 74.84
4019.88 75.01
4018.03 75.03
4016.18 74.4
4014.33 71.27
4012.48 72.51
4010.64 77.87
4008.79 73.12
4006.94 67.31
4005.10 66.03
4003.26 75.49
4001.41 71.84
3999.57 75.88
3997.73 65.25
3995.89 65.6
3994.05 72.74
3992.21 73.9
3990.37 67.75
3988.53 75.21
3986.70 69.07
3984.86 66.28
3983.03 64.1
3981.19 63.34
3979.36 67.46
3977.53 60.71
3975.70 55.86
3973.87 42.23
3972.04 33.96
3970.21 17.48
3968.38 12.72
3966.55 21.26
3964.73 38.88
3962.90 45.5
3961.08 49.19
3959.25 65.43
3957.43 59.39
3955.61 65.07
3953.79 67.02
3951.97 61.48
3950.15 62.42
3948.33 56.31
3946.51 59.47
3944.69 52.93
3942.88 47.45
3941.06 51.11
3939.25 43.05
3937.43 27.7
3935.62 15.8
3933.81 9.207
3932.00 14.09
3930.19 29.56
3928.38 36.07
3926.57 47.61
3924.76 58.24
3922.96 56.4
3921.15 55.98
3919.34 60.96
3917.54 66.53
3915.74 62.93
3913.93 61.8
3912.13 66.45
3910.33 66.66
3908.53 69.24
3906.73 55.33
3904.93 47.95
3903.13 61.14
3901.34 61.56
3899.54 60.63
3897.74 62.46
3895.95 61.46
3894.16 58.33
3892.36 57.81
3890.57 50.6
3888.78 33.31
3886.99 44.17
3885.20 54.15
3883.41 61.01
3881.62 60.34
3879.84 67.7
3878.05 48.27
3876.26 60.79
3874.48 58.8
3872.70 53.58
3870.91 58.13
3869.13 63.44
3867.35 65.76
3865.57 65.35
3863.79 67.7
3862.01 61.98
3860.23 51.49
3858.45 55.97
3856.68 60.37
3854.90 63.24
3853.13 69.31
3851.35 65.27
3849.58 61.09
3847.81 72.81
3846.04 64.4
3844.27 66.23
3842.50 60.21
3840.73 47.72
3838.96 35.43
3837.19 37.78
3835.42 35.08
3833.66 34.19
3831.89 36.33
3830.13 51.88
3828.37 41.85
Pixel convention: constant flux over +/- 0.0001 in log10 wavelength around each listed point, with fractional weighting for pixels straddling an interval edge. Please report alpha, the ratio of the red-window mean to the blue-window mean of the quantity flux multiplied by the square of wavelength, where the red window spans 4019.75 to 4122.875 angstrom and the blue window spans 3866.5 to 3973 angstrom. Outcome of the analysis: 1.5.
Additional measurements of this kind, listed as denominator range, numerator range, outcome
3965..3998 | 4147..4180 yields 1.50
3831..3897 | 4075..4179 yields 1.48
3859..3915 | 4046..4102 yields 1.33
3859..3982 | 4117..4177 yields 1.60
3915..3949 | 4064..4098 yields 1.74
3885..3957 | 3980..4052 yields 1.44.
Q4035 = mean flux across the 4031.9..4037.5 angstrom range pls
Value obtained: 68.8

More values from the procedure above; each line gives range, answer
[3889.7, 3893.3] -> 54.2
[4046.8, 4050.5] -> 76.4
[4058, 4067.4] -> 71.1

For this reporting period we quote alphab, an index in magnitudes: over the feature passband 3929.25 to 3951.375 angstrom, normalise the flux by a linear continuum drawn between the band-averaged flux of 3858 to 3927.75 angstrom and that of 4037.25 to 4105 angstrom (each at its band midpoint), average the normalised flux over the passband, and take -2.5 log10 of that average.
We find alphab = 0.49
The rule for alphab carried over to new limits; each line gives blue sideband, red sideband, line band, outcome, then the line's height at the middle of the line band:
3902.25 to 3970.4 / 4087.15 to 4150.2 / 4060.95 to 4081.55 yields -0.064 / 65.8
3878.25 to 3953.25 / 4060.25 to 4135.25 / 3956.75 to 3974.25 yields 0.436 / 57.2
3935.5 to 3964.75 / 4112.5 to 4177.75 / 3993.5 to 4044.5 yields -0.199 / 60.3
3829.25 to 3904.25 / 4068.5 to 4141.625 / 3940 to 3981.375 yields 0.236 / 62.3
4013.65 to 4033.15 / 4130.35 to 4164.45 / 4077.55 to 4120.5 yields 0.061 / 74.4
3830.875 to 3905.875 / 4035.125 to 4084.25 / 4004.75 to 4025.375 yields -0.074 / 68.1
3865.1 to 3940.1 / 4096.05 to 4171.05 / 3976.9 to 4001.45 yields -0.140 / 60.2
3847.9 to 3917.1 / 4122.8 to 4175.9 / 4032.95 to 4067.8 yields -0.044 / 69.1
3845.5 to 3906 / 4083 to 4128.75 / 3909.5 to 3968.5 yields 0.265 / 62.3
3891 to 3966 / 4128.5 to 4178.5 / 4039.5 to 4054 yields -0.134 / 64.1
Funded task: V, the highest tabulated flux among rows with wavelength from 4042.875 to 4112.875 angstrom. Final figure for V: 81.76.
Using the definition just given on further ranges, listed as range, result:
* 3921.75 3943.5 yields 58.24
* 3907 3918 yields 69.24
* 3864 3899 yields 67.7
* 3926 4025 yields 77.87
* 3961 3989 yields 75.21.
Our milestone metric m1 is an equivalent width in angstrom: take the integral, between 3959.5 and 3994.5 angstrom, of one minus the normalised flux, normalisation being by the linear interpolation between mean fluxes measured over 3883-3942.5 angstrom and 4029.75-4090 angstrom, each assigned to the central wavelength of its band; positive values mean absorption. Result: 4.4 angstrom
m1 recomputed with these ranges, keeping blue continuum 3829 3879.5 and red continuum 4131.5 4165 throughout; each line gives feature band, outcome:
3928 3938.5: 6.79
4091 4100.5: 0.23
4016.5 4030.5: -1.48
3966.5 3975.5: 5.01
